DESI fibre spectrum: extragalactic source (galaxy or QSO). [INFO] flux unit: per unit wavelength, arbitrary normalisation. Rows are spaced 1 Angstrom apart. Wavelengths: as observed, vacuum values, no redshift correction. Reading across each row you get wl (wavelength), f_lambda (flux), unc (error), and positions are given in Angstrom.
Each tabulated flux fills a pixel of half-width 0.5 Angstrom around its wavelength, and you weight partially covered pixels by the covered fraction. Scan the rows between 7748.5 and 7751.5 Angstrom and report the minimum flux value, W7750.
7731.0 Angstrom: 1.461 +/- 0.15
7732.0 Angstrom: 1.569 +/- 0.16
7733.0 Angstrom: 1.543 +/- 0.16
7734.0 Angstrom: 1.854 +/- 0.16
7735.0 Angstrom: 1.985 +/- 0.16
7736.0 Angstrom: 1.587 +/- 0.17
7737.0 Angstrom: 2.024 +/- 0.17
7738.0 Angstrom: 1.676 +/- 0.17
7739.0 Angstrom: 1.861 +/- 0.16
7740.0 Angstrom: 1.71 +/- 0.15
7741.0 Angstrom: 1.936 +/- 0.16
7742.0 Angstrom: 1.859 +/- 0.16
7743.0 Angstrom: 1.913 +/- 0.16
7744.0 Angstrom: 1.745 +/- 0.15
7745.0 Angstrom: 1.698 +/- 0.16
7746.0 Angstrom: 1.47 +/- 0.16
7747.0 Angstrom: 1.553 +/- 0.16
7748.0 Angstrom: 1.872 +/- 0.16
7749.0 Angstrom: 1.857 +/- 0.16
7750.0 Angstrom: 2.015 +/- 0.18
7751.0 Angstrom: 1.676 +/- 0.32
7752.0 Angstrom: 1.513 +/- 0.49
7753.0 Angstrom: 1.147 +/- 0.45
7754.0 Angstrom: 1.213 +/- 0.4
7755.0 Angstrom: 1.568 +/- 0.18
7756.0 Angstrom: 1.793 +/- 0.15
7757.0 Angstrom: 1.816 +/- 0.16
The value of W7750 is 1.676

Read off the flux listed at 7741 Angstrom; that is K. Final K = 1.936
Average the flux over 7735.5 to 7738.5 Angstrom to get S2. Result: 1.76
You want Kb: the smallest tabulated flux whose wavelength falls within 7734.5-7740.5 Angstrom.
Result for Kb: 1.587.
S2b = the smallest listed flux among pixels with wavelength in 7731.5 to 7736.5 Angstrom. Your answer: 1.543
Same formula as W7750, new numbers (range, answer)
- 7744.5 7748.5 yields 1.47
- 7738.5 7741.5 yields 1.71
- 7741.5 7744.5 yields 1.745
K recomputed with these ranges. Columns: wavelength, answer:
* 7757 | 1.816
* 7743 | 1.913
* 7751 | 1.676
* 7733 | 1.543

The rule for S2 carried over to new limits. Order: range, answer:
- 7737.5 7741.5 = 1.8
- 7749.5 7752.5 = 1.73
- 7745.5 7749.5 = 1.69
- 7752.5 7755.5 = 1.31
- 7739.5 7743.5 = 1.85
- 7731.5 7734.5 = 1.66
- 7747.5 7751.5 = 1.85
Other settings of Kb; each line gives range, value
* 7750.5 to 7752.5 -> 1.513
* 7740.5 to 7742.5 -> 1.859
